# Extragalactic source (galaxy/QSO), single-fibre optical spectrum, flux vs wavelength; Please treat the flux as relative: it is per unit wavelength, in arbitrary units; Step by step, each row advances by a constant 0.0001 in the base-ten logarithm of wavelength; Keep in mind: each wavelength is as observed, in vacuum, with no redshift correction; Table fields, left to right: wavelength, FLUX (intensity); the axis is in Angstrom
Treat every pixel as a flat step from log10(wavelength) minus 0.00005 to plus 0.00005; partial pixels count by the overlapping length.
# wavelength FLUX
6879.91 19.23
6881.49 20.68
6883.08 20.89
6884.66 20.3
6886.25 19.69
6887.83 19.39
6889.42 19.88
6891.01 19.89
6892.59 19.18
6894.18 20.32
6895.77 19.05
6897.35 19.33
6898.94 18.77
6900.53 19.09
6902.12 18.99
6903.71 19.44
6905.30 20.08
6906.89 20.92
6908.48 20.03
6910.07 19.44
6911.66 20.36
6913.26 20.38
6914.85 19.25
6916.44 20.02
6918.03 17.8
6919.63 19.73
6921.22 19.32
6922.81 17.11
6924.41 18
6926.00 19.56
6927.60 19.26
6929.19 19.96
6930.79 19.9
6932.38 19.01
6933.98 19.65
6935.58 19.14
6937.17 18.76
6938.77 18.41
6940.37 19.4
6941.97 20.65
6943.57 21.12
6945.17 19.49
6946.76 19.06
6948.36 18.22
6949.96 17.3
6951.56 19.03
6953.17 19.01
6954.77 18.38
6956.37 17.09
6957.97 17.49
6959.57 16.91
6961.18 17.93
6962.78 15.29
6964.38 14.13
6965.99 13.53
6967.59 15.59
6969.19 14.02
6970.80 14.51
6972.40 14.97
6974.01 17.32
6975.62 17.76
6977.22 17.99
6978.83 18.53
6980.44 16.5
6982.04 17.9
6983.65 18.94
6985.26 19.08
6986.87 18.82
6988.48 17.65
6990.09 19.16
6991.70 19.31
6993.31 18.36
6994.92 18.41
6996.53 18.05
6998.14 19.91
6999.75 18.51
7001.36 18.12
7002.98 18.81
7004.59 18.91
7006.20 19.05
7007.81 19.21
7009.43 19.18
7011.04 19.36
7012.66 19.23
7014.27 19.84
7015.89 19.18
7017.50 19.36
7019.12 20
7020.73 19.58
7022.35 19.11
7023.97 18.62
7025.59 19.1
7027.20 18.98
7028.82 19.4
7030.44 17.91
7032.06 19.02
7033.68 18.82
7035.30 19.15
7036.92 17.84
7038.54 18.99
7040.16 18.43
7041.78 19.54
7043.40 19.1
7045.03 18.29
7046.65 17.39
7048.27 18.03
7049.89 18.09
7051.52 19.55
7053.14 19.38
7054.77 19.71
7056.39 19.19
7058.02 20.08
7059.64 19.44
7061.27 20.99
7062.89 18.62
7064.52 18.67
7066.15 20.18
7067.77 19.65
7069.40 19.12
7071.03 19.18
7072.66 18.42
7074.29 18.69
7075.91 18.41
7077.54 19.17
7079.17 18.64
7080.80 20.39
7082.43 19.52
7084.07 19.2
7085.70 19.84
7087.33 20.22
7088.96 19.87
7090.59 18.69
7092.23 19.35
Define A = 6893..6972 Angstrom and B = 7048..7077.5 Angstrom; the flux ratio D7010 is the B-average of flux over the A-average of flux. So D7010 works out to 1.04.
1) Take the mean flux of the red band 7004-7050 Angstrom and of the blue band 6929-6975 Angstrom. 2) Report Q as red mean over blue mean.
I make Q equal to 1.1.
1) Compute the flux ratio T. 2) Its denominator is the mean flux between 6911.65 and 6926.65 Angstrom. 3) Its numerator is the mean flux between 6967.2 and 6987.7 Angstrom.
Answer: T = 0.90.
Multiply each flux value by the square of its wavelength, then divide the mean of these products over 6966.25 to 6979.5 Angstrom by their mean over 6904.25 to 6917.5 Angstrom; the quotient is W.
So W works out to 0.82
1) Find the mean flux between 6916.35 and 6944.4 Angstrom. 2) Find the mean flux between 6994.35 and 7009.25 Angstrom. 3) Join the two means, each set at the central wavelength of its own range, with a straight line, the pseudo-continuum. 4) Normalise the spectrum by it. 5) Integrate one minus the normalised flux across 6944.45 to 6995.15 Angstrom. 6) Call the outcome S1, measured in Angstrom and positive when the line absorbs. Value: 4.2 Angstrom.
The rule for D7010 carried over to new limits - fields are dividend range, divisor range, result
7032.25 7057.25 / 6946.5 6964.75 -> 1.07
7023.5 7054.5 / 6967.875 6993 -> 1.07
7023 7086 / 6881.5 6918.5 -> 0.97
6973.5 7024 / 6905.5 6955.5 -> 0.97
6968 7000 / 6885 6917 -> 0.90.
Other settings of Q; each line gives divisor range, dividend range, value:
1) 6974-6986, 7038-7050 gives 1.03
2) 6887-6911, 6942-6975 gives 0.87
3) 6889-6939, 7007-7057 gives 0.98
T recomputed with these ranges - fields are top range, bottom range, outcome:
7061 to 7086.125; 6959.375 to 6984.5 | 1.18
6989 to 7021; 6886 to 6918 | 0.97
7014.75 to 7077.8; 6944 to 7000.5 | 1.08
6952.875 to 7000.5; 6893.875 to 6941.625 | 0.90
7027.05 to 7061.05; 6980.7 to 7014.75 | 1.01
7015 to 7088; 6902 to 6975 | 1.04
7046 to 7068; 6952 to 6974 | 1.19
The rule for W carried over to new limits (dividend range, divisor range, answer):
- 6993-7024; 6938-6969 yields 1.09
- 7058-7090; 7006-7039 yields 1.03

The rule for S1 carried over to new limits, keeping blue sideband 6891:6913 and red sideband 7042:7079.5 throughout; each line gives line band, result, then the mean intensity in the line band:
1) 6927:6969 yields 2.9 Angstrom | 18.2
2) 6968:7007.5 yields 2.8 Angstrom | 17.9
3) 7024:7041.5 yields 0.3 Angstrom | 18.8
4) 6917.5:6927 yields 0.5 Angstrom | 18.6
